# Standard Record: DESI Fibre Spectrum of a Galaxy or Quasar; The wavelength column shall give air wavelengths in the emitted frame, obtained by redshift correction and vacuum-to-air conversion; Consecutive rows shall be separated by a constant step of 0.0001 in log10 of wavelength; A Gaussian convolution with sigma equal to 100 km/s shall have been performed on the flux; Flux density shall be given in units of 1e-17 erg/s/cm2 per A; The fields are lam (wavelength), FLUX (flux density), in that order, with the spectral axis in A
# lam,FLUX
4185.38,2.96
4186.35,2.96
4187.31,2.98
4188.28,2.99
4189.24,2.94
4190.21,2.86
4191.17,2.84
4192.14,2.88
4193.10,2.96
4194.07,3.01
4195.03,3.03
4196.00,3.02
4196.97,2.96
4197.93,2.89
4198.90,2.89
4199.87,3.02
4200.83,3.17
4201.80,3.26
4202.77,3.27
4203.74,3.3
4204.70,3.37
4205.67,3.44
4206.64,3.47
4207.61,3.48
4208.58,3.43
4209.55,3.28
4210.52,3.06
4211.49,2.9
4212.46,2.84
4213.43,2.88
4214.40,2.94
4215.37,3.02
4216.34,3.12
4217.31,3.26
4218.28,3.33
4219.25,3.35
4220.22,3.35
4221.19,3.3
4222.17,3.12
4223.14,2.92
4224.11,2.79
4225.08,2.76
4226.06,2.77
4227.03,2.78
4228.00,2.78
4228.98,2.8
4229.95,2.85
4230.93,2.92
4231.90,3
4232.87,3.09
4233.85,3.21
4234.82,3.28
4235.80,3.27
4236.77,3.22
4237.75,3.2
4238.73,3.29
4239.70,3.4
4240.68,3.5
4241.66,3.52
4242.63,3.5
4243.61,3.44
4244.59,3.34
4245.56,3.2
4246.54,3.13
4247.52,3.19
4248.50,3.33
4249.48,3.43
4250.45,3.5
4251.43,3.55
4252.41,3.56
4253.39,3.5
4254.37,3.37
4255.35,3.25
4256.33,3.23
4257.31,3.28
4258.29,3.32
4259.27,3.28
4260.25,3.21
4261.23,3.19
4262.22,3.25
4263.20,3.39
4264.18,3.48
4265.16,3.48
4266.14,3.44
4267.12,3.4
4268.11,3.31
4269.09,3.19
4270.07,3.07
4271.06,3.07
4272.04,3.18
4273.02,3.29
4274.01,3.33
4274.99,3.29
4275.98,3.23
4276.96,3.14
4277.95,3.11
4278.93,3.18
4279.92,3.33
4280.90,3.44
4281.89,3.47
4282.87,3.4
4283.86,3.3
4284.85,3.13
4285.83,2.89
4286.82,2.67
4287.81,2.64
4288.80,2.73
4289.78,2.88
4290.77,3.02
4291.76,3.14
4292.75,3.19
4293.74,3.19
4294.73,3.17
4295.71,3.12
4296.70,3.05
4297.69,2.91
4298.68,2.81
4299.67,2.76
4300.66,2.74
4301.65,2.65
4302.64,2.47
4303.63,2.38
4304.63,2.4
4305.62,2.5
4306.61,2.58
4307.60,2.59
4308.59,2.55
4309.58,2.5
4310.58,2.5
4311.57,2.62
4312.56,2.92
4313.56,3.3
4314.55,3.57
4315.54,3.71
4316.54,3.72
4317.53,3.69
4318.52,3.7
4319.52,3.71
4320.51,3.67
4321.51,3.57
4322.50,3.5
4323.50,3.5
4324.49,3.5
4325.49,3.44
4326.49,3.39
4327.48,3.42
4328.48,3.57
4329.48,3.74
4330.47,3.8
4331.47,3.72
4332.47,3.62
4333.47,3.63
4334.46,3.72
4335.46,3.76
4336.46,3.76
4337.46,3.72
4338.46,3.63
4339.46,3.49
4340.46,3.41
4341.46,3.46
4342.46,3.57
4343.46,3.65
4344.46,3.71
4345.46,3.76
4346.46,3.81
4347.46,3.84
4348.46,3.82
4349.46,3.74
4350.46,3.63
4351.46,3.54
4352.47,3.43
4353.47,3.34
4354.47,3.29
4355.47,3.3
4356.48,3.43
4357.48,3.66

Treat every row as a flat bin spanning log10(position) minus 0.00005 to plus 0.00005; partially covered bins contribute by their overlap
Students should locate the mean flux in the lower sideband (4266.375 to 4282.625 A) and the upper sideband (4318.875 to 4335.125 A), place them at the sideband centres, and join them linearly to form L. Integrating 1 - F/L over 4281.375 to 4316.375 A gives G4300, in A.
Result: 5.2 A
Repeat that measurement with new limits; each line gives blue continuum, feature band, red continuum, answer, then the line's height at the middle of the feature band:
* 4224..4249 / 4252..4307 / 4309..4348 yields 3.4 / 3.32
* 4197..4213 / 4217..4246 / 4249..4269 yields 1.1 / 3.27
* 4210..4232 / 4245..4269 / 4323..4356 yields -1.3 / 3.18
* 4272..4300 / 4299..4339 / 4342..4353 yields 2.0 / 3.41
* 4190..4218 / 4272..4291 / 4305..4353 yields 1.1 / 3.32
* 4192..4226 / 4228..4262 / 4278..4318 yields -2.4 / 3.06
